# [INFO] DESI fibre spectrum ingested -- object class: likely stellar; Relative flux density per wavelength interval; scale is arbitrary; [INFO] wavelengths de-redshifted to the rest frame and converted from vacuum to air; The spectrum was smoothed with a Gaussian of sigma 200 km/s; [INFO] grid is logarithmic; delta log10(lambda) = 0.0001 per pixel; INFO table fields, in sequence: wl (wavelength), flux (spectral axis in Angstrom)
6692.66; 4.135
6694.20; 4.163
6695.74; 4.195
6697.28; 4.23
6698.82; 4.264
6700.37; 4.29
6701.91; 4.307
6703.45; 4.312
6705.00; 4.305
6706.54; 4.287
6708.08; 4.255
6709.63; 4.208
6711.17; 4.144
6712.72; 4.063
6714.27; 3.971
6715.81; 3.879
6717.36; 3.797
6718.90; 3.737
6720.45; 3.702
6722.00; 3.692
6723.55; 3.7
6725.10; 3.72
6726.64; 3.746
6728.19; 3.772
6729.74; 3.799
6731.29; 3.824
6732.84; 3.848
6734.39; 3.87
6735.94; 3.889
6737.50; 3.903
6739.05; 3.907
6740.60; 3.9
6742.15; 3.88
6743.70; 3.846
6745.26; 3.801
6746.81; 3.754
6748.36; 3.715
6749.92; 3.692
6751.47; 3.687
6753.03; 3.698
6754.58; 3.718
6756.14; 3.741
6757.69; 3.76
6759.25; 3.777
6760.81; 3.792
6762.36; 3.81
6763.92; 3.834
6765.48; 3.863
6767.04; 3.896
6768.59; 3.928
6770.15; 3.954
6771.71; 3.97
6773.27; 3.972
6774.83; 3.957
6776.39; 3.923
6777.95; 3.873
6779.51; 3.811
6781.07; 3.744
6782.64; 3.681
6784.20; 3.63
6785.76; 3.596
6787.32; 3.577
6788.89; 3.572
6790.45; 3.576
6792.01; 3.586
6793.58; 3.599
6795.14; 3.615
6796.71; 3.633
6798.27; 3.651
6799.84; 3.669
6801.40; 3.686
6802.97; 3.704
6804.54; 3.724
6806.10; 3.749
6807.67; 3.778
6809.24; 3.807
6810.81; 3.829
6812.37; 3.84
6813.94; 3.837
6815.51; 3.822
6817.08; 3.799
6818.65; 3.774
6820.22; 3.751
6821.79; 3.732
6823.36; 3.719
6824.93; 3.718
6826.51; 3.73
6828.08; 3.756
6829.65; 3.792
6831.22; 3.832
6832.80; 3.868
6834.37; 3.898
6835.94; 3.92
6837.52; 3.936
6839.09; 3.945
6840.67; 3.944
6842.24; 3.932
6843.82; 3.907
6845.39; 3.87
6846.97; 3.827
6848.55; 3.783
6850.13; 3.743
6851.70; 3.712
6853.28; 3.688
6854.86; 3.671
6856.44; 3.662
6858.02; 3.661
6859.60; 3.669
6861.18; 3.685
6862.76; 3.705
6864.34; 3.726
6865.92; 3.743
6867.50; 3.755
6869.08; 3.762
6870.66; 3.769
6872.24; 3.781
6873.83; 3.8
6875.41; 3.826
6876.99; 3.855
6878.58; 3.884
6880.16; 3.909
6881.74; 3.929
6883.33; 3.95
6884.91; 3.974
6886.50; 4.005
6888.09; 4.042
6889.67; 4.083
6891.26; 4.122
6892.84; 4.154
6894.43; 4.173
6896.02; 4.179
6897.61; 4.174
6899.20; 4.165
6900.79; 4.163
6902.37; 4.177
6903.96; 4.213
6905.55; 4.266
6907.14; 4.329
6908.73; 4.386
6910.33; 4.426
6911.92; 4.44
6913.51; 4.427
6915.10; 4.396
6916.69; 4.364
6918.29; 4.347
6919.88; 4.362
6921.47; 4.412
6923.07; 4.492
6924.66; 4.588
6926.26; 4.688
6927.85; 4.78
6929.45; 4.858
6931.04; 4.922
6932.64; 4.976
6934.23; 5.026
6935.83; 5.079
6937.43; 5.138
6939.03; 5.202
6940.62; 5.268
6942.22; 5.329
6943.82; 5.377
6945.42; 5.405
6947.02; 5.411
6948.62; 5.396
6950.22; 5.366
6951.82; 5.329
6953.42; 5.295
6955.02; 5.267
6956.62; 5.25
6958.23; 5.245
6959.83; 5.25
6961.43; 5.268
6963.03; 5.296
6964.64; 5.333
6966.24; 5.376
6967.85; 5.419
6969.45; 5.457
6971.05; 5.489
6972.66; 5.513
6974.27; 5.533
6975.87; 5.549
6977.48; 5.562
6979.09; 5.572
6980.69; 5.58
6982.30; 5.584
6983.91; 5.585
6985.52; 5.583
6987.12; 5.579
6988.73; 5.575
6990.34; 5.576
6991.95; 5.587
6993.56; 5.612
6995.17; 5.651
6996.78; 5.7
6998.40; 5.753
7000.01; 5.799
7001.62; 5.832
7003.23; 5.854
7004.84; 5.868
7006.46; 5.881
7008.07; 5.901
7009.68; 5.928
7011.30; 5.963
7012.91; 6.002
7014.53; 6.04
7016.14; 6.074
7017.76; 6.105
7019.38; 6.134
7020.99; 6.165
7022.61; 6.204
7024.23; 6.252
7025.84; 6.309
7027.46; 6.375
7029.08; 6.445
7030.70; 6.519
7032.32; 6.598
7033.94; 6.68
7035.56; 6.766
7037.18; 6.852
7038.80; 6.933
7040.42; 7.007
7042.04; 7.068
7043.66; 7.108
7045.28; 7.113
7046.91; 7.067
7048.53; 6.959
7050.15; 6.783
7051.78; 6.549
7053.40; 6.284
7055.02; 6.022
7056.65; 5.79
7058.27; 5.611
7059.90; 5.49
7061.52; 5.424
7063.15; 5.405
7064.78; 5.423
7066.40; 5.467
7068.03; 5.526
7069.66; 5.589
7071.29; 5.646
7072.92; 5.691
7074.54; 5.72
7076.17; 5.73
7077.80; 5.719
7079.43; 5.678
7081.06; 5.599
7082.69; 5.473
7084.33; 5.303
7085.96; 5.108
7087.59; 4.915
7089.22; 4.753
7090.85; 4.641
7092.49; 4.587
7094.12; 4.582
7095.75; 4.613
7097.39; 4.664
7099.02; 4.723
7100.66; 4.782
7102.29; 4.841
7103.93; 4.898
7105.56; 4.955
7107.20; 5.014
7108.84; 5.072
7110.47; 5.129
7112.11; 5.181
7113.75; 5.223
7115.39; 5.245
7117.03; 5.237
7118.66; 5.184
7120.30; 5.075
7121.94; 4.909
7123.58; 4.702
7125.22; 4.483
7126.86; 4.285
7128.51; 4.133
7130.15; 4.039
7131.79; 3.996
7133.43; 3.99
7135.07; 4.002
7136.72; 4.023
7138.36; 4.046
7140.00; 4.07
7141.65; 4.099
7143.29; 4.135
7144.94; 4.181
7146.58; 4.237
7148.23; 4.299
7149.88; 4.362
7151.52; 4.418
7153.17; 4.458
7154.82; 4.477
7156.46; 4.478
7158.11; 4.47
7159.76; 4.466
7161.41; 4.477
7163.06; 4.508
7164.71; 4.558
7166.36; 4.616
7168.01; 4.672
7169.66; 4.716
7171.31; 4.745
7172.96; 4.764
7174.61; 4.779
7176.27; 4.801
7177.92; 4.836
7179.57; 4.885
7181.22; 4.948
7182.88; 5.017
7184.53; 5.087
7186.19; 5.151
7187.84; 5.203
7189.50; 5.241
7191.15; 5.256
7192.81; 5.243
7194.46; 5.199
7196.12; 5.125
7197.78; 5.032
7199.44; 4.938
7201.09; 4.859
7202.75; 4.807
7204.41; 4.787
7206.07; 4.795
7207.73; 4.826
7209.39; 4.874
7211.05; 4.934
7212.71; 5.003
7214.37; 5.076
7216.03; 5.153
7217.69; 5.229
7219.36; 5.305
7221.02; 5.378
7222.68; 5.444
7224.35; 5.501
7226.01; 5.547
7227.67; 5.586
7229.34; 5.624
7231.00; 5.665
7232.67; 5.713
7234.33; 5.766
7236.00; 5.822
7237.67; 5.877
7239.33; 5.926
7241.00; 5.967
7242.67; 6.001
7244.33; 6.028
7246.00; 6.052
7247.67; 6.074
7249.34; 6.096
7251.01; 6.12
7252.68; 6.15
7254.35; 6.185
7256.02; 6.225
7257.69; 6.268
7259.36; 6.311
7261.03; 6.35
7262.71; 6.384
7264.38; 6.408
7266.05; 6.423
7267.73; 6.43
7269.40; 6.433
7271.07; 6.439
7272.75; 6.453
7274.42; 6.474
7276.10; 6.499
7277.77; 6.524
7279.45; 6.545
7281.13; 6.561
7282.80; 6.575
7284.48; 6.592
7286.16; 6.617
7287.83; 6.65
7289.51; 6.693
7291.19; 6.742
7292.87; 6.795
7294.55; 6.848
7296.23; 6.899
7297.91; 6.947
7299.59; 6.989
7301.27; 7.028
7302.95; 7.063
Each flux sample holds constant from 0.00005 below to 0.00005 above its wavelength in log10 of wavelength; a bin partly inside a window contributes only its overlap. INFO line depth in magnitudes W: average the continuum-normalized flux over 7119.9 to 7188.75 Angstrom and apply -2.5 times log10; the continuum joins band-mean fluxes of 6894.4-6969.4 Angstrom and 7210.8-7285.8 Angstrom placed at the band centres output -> 0.25 mag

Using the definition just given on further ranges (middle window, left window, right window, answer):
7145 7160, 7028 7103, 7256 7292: 0.35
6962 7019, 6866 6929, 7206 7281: -0.22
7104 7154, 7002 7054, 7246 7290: 0.37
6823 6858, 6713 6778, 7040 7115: 0.14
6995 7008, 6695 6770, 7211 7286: -0.16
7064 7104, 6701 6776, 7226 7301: 0.06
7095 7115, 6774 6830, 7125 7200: -0.11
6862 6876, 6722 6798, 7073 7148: 0.09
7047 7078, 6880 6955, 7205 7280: -0.14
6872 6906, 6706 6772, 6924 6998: 0.20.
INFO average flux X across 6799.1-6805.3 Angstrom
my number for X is 3.7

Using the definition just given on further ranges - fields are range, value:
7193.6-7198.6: 5.12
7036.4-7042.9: 6.97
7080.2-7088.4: 5.28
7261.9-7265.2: 6.4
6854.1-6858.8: 3.66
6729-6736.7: 3.85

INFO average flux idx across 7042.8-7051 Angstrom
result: 7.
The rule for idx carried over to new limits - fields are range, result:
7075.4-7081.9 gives 5.68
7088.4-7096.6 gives 4.63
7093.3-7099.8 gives 4.65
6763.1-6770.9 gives 3.89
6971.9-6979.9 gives 5.55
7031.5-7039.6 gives 6.76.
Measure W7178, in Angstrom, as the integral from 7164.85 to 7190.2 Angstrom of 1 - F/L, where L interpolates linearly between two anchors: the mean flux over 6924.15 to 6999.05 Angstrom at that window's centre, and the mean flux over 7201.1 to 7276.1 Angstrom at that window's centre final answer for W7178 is 3.5 Angstrom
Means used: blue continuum 5.35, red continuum 5.77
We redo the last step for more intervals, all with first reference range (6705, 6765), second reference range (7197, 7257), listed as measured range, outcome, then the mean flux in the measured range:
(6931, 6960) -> -4.3 Angstrom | 5.25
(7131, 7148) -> 3.7 Angstrom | 4.09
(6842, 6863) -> 2.5 Angstrom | 3.75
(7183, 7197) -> 0.5 Angstrom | 5.18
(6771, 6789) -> 1.0 Angstrom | 3.78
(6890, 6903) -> 0.7 Angstrom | 4.16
